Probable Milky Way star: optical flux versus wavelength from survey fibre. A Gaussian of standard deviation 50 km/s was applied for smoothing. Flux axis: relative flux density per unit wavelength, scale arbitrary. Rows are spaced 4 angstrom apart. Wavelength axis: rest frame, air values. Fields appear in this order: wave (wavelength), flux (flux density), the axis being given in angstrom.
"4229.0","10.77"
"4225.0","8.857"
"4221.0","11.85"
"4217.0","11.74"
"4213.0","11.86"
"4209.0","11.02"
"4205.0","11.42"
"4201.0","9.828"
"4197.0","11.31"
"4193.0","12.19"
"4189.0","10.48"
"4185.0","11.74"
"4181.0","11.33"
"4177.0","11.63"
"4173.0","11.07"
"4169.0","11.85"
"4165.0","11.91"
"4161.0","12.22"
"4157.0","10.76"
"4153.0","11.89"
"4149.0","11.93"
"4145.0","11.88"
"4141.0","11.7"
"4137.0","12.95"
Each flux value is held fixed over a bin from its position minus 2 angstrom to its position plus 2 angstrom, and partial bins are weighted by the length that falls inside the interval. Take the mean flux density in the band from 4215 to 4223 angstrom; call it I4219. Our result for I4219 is 11.8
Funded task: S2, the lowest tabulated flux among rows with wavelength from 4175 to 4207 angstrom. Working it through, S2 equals 9.828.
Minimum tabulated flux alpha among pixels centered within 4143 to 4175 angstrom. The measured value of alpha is 10.76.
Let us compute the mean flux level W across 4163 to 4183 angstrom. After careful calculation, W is 11.6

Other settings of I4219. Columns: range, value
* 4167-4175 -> 11.5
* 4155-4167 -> 11.6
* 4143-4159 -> 11.6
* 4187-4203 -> 11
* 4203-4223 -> 11.6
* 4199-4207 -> 10.6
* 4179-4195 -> 11.4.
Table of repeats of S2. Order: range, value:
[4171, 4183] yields 11.07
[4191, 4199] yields 11.31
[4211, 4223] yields 11.74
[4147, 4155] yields 11.89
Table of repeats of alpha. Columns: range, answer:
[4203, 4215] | 11.02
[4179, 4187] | 11.33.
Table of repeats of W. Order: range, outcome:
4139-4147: 11.8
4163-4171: 11.9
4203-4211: 11.2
